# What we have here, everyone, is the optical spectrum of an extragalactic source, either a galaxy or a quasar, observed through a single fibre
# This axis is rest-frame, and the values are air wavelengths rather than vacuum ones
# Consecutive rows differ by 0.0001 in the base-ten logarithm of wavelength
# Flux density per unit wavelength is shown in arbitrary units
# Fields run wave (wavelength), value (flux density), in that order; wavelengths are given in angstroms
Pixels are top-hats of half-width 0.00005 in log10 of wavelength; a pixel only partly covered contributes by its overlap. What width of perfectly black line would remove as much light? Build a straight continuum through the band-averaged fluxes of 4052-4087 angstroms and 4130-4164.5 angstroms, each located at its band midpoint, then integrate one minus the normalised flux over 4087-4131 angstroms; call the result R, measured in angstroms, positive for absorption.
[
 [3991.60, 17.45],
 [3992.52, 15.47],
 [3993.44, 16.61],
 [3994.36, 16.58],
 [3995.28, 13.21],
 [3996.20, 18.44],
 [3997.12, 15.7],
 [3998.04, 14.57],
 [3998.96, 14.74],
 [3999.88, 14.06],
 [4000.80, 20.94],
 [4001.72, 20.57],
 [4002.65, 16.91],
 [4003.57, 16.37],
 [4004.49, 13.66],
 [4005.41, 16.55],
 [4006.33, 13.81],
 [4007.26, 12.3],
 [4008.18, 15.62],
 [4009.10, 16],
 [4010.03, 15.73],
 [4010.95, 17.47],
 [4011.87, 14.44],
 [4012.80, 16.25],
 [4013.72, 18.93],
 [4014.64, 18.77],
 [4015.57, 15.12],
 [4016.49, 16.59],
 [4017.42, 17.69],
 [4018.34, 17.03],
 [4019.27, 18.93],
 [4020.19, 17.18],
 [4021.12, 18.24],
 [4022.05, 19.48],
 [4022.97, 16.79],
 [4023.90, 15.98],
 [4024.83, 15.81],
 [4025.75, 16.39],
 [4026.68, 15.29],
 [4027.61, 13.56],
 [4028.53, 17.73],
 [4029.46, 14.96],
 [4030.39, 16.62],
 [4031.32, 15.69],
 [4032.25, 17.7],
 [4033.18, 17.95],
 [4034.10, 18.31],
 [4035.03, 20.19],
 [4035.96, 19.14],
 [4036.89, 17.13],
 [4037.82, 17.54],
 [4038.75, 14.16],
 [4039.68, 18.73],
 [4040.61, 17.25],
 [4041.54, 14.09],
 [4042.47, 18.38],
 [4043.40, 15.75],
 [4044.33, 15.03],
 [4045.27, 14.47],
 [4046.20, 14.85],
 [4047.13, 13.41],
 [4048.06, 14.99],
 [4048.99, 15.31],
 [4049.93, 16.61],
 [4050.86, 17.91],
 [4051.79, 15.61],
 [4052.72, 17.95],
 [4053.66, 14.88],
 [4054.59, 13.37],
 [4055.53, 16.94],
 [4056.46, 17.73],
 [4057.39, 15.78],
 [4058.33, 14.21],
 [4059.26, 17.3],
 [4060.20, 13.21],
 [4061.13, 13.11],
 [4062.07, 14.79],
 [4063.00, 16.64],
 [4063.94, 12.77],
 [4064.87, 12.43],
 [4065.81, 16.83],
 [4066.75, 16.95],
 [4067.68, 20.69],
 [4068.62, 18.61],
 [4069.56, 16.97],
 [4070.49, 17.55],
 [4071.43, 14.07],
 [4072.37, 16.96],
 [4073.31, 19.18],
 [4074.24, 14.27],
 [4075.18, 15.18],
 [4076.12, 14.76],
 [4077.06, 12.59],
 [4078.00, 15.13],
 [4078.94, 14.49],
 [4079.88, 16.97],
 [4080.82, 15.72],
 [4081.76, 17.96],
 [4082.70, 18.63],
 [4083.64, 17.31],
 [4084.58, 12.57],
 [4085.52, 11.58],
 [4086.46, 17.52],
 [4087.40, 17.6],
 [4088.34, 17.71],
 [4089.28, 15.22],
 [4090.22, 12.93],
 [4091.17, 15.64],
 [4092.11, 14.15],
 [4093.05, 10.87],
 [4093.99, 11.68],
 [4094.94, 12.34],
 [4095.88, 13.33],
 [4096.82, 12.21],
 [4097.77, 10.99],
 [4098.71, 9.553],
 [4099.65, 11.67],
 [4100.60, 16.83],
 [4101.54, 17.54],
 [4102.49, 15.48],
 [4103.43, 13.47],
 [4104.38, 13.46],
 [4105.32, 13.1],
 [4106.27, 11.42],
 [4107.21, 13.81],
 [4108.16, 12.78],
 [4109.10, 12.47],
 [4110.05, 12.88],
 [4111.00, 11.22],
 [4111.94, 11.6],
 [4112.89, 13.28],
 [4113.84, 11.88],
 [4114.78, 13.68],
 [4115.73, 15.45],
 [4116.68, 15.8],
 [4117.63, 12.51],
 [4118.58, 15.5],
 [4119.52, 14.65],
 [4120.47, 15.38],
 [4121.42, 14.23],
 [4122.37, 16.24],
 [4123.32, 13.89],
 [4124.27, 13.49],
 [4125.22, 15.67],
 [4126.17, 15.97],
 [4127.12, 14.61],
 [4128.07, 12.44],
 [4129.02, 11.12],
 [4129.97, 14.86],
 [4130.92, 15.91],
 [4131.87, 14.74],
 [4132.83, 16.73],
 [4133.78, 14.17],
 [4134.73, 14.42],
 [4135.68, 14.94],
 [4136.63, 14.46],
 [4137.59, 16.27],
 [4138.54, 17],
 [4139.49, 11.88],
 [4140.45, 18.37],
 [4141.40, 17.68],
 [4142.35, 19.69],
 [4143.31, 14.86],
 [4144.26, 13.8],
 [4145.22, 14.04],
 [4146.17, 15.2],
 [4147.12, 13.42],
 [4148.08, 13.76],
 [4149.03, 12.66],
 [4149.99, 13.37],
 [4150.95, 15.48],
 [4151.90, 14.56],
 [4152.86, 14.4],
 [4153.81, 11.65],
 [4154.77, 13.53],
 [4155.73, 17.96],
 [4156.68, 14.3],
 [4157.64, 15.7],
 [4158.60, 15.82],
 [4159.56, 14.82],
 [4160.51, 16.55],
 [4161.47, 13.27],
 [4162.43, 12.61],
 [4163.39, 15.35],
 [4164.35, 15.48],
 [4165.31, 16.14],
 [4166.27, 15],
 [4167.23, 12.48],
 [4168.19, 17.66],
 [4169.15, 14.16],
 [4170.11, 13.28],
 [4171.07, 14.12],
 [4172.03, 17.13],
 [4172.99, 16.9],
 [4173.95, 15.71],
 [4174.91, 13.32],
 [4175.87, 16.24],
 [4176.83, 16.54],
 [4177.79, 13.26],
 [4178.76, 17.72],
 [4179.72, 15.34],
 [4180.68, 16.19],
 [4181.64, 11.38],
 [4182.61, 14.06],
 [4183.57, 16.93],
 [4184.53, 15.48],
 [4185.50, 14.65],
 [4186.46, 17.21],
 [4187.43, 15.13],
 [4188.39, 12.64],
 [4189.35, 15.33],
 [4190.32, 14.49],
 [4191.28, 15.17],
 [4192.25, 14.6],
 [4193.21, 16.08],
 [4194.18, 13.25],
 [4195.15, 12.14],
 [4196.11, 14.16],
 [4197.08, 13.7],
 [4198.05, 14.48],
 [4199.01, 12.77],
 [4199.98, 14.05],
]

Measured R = 4.5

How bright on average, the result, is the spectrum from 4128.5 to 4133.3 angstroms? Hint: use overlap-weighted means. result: 14.6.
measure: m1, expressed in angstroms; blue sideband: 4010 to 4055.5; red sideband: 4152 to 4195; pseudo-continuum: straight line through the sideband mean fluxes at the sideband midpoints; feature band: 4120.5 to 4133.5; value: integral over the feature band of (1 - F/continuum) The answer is 0.7 angstroms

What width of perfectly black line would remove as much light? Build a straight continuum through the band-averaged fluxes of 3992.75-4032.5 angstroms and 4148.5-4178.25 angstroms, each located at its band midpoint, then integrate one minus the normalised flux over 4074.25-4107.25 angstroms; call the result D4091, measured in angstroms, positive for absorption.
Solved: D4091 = 2.6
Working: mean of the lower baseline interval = 16.4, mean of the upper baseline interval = 14.8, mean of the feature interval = 14.3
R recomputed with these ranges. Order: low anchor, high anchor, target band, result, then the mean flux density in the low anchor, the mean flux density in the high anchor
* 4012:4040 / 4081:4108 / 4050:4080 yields -0.8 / 17.1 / 14.2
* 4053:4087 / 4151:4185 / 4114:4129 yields 0.9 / 15.7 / 15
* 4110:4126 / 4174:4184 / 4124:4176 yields -1.0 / 14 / 15.1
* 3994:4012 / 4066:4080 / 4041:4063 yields 0.9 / 15.9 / 16.3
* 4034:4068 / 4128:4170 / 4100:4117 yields 1.9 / 16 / 14.8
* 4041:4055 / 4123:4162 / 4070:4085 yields -0.5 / 15.5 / 14.8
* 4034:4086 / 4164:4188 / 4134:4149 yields 0.2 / 16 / 15.2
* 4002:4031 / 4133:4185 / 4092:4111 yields 3.2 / 16.3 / 15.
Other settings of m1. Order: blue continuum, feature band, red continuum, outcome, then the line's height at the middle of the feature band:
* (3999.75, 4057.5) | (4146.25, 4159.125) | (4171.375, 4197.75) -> 0.76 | 15.3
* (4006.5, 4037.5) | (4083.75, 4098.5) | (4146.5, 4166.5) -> 1.78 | 15.6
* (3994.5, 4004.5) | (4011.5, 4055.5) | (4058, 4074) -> -0.95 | 16.2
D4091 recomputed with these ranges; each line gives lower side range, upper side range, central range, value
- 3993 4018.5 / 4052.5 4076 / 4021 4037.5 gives -1.0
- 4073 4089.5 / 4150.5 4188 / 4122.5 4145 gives 0.4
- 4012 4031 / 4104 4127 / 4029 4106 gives -0.7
